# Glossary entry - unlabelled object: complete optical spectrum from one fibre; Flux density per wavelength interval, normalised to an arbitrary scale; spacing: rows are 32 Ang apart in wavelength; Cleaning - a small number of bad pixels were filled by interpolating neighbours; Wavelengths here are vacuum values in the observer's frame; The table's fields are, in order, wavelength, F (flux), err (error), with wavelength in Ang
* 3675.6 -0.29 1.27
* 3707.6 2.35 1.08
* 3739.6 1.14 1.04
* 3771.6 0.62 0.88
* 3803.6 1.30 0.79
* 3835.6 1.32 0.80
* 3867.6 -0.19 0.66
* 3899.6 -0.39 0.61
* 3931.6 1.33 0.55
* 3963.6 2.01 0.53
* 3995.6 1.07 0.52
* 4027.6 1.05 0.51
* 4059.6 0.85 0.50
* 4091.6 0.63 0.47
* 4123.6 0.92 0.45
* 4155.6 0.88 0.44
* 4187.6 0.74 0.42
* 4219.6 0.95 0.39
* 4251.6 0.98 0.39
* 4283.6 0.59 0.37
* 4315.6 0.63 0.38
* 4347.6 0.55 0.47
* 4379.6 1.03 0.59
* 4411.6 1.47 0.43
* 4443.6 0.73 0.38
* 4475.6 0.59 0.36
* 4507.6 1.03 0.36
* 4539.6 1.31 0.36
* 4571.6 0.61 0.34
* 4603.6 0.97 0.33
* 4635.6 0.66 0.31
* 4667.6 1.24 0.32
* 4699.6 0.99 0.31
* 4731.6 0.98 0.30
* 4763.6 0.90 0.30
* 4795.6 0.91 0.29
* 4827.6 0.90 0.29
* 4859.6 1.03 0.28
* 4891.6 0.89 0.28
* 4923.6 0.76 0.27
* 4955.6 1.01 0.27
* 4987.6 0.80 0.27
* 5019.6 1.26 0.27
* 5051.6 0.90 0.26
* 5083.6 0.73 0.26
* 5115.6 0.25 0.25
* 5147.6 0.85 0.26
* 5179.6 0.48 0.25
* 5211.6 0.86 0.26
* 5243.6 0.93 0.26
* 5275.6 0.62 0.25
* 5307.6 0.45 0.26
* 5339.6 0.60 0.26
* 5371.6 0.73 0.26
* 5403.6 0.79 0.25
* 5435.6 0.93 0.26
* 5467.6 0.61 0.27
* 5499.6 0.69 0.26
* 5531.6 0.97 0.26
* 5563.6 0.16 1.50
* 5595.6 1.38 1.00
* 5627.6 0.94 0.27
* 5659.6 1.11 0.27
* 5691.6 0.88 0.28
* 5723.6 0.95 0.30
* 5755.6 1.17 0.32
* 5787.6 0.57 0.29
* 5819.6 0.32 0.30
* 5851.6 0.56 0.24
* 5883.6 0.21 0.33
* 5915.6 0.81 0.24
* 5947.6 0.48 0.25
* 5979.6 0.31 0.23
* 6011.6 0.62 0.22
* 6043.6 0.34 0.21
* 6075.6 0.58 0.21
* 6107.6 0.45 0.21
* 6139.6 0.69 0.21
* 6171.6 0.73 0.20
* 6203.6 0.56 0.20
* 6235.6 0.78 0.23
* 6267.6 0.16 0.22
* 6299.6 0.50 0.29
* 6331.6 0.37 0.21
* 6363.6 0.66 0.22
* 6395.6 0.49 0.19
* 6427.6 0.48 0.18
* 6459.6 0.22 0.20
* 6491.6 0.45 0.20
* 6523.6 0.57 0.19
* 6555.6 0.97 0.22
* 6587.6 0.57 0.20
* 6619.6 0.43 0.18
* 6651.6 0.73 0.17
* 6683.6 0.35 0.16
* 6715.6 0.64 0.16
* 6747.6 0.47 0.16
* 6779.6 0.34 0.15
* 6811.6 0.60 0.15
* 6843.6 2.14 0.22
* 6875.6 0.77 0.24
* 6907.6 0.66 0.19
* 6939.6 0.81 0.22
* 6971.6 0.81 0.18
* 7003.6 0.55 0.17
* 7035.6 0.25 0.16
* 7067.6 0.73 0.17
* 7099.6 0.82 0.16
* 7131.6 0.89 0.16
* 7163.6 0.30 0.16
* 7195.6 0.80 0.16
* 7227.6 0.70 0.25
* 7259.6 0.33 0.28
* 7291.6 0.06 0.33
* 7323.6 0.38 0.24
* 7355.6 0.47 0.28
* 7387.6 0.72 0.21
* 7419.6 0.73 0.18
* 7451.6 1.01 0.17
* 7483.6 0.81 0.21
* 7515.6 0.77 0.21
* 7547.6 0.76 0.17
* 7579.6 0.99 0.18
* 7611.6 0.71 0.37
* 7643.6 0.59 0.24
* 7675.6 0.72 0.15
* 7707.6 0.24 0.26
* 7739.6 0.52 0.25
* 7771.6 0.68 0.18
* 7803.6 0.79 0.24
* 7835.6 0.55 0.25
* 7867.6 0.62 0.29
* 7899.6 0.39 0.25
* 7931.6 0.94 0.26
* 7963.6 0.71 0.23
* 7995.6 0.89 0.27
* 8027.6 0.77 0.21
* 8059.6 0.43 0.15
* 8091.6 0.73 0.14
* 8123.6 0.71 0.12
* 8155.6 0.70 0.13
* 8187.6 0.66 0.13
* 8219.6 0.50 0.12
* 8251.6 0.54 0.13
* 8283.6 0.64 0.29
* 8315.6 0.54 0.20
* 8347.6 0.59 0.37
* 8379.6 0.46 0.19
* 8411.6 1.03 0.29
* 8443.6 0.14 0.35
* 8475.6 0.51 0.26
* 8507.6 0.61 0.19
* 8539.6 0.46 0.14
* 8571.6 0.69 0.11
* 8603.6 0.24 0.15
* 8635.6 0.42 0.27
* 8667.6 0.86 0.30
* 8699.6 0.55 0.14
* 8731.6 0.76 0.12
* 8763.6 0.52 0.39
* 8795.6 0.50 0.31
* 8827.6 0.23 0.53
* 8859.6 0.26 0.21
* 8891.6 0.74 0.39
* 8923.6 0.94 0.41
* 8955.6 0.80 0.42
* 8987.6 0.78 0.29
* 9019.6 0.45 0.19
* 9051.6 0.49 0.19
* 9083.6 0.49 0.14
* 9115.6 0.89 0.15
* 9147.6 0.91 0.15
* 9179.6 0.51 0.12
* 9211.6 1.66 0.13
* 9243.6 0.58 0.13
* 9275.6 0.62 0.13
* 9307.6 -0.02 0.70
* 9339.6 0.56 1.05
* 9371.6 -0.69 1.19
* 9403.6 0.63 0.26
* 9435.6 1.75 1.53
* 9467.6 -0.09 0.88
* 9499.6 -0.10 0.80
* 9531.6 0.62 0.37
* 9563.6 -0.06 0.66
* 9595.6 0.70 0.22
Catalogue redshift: 0.838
